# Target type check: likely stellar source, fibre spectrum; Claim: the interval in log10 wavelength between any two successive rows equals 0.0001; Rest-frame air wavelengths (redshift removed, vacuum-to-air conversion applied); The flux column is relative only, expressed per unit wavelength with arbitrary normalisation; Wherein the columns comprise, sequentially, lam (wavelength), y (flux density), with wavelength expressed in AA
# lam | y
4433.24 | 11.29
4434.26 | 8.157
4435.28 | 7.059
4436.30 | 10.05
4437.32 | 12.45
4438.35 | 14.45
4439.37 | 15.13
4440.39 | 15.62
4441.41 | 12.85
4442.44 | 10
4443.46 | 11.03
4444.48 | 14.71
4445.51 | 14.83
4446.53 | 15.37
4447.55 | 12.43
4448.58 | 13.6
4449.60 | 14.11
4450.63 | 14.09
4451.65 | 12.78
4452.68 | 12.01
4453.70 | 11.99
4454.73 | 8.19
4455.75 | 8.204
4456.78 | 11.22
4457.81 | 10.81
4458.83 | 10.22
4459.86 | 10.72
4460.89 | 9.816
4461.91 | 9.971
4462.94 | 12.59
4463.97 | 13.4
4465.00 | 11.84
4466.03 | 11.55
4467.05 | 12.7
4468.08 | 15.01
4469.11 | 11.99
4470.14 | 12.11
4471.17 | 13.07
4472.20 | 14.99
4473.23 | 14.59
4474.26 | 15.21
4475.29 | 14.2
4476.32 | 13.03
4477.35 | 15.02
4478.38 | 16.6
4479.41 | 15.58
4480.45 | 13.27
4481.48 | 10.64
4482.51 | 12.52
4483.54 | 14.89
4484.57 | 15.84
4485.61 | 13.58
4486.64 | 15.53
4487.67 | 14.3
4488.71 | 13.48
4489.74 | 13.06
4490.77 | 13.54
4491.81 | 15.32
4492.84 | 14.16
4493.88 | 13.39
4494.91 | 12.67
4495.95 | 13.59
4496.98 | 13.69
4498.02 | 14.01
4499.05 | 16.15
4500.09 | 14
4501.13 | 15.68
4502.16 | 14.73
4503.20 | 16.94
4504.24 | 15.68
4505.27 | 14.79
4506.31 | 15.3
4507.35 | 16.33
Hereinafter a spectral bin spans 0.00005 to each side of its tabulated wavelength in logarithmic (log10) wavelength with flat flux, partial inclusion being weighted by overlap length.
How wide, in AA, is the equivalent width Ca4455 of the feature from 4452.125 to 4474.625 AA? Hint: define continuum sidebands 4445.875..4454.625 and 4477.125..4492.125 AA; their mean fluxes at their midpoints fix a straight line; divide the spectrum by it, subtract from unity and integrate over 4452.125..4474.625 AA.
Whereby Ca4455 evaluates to 2.7 AA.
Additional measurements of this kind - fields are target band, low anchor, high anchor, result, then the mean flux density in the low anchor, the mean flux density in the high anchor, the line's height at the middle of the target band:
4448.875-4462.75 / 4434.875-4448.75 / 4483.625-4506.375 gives 2.21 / 12.8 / 14.5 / 13.3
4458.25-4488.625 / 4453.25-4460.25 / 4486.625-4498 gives -3.52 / 10.2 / 13.8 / 11.9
